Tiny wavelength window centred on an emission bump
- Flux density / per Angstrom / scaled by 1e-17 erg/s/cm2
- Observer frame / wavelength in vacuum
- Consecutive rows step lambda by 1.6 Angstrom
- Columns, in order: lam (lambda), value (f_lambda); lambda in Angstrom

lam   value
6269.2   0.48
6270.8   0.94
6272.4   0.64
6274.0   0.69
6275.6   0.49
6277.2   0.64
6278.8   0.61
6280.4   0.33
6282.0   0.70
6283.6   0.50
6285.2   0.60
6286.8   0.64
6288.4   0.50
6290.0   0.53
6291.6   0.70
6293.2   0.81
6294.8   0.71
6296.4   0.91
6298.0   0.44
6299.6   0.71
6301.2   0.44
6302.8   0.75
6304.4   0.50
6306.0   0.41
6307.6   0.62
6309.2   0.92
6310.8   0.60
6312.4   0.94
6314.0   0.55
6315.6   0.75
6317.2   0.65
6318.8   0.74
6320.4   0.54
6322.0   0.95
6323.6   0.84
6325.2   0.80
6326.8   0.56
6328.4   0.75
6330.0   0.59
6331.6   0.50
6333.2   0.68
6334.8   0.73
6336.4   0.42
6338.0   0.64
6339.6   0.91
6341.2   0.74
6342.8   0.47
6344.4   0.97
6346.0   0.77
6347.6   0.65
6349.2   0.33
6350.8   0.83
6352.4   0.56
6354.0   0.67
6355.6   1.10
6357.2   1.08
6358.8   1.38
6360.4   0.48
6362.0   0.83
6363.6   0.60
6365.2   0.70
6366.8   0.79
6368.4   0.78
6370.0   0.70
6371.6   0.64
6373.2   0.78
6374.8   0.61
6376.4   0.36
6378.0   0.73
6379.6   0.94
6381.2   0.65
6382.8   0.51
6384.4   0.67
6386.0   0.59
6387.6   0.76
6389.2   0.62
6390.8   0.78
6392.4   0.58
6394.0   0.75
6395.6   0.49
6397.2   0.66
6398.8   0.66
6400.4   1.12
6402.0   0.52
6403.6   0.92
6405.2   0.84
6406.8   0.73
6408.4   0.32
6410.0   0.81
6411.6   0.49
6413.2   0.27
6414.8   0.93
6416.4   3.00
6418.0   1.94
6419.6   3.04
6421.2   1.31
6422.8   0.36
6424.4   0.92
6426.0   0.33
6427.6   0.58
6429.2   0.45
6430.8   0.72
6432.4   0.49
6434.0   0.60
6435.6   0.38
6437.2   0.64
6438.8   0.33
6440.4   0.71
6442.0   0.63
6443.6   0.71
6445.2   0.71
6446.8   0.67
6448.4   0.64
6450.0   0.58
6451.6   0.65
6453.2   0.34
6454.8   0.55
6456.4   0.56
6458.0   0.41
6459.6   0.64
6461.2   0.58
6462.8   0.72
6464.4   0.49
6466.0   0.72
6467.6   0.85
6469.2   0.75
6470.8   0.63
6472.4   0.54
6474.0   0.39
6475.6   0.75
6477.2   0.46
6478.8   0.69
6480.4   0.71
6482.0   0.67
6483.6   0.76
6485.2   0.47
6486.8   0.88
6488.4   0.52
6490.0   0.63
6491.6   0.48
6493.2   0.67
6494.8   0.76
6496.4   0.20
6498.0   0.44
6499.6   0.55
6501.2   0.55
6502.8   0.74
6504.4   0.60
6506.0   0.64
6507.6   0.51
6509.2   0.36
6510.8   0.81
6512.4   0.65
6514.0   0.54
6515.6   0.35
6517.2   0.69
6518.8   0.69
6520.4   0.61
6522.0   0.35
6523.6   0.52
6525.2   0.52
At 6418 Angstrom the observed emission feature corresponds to [O III] 5007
